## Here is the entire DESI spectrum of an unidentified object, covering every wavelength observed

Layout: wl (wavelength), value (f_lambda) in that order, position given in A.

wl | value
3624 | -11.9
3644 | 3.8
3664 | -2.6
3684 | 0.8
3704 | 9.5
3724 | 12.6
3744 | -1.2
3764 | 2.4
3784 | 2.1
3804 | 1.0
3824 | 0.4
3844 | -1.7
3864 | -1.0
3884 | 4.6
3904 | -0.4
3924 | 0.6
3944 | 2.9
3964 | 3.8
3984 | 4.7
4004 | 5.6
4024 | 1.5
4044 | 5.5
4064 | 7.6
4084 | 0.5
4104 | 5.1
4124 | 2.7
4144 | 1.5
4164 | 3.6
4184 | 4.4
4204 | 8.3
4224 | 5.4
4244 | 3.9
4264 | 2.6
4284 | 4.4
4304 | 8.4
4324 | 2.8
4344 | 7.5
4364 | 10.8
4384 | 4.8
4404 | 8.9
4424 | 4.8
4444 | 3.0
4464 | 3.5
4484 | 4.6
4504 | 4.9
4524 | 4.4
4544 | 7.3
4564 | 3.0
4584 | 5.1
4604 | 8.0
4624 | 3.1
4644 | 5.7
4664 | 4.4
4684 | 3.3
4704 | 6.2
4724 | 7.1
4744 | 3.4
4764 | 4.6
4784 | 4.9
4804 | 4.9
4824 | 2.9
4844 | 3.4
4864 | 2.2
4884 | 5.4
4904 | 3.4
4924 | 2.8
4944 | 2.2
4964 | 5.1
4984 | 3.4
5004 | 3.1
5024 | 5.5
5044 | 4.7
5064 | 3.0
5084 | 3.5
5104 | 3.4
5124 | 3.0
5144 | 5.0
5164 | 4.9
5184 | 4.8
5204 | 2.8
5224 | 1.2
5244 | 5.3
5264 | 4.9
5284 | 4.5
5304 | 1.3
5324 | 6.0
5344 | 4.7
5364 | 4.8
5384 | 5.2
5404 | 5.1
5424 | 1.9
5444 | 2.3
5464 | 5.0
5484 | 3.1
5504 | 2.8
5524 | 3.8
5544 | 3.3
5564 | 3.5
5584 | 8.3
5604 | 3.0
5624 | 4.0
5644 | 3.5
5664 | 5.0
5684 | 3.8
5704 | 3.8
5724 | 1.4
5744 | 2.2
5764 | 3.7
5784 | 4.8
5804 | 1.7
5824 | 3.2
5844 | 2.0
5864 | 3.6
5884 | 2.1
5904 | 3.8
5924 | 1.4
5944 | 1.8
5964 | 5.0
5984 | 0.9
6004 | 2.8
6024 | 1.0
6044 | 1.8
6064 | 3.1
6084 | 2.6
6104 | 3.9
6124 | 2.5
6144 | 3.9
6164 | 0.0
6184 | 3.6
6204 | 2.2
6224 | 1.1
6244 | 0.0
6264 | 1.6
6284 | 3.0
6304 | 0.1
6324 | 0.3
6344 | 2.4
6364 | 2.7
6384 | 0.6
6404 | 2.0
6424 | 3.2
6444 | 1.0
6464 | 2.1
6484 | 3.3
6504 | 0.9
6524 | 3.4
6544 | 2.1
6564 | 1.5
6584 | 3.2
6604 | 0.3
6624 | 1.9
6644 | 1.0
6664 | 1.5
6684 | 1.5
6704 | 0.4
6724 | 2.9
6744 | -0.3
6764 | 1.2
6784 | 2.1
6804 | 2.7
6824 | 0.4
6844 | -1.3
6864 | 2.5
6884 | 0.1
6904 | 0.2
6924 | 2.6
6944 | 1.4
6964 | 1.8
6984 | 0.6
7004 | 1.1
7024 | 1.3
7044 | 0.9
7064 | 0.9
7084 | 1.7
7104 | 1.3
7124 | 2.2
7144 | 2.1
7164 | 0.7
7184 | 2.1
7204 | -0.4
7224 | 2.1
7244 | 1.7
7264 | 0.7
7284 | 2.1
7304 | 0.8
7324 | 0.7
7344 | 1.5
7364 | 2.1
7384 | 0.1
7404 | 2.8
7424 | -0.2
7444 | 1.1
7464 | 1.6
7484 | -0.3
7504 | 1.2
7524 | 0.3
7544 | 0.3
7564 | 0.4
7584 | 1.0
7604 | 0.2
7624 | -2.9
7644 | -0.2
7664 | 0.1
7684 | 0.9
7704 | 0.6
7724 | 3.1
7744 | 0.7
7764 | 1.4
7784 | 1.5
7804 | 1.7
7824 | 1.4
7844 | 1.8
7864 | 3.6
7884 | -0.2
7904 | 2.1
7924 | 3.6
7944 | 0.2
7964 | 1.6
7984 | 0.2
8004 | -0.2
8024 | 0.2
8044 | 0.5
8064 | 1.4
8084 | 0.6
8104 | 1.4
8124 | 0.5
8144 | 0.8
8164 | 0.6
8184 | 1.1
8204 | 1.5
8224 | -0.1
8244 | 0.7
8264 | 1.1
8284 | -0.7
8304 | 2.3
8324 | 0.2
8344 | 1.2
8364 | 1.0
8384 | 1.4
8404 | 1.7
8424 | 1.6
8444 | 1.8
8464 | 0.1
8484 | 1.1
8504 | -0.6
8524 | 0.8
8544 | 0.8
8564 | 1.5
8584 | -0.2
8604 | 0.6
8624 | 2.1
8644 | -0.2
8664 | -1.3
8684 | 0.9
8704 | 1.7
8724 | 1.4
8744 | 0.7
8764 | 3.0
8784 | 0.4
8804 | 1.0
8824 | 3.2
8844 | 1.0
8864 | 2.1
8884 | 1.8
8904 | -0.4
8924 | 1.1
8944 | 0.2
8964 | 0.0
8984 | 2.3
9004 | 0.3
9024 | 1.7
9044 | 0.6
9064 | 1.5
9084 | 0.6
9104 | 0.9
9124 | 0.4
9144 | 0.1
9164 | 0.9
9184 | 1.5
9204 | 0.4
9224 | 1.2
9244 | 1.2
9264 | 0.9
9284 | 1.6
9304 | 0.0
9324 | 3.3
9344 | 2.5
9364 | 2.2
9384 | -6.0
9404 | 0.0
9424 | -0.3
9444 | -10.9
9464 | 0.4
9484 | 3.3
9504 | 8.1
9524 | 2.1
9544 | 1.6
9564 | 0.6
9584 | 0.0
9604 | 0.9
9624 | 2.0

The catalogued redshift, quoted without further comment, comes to 0.04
